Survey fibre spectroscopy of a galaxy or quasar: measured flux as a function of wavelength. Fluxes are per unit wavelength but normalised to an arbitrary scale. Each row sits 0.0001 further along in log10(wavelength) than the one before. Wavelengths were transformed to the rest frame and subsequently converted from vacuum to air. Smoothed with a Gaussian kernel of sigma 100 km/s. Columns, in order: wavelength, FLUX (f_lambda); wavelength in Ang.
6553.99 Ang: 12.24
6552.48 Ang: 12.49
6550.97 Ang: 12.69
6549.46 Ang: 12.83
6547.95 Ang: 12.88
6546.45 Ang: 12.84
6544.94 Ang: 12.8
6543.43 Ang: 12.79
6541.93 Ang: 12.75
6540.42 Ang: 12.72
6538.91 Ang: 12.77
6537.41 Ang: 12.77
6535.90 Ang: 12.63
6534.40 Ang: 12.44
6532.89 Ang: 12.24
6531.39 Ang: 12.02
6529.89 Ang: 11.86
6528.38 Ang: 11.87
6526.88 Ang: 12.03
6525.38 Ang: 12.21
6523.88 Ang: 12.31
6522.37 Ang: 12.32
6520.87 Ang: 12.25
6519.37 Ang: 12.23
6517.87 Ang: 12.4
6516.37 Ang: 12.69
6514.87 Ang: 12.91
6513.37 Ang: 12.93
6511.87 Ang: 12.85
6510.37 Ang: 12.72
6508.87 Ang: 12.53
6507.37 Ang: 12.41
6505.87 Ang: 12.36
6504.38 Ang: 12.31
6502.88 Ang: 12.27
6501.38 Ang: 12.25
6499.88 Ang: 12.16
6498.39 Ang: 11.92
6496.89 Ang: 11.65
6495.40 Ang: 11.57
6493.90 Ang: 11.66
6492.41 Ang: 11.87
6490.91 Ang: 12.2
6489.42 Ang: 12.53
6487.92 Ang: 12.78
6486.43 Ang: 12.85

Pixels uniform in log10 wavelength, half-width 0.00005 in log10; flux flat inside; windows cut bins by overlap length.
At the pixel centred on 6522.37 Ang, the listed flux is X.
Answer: 12.32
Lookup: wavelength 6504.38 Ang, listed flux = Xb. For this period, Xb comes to 12.31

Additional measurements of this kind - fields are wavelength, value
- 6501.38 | 12.25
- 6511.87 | 12.85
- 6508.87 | 12.53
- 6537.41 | 12.77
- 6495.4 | 11.57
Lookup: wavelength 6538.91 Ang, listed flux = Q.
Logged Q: 12.77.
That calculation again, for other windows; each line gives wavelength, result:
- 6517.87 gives 12.4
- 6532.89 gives 12.24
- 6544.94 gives 12.8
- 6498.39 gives 11.92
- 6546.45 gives 12.84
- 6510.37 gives 12.72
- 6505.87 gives 12.36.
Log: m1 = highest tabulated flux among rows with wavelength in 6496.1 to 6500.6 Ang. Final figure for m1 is 12.16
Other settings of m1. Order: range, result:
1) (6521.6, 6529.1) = 12.32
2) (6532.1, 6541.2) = 12.77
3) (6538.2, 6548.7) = 12.88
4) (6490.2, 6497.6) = 12.2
